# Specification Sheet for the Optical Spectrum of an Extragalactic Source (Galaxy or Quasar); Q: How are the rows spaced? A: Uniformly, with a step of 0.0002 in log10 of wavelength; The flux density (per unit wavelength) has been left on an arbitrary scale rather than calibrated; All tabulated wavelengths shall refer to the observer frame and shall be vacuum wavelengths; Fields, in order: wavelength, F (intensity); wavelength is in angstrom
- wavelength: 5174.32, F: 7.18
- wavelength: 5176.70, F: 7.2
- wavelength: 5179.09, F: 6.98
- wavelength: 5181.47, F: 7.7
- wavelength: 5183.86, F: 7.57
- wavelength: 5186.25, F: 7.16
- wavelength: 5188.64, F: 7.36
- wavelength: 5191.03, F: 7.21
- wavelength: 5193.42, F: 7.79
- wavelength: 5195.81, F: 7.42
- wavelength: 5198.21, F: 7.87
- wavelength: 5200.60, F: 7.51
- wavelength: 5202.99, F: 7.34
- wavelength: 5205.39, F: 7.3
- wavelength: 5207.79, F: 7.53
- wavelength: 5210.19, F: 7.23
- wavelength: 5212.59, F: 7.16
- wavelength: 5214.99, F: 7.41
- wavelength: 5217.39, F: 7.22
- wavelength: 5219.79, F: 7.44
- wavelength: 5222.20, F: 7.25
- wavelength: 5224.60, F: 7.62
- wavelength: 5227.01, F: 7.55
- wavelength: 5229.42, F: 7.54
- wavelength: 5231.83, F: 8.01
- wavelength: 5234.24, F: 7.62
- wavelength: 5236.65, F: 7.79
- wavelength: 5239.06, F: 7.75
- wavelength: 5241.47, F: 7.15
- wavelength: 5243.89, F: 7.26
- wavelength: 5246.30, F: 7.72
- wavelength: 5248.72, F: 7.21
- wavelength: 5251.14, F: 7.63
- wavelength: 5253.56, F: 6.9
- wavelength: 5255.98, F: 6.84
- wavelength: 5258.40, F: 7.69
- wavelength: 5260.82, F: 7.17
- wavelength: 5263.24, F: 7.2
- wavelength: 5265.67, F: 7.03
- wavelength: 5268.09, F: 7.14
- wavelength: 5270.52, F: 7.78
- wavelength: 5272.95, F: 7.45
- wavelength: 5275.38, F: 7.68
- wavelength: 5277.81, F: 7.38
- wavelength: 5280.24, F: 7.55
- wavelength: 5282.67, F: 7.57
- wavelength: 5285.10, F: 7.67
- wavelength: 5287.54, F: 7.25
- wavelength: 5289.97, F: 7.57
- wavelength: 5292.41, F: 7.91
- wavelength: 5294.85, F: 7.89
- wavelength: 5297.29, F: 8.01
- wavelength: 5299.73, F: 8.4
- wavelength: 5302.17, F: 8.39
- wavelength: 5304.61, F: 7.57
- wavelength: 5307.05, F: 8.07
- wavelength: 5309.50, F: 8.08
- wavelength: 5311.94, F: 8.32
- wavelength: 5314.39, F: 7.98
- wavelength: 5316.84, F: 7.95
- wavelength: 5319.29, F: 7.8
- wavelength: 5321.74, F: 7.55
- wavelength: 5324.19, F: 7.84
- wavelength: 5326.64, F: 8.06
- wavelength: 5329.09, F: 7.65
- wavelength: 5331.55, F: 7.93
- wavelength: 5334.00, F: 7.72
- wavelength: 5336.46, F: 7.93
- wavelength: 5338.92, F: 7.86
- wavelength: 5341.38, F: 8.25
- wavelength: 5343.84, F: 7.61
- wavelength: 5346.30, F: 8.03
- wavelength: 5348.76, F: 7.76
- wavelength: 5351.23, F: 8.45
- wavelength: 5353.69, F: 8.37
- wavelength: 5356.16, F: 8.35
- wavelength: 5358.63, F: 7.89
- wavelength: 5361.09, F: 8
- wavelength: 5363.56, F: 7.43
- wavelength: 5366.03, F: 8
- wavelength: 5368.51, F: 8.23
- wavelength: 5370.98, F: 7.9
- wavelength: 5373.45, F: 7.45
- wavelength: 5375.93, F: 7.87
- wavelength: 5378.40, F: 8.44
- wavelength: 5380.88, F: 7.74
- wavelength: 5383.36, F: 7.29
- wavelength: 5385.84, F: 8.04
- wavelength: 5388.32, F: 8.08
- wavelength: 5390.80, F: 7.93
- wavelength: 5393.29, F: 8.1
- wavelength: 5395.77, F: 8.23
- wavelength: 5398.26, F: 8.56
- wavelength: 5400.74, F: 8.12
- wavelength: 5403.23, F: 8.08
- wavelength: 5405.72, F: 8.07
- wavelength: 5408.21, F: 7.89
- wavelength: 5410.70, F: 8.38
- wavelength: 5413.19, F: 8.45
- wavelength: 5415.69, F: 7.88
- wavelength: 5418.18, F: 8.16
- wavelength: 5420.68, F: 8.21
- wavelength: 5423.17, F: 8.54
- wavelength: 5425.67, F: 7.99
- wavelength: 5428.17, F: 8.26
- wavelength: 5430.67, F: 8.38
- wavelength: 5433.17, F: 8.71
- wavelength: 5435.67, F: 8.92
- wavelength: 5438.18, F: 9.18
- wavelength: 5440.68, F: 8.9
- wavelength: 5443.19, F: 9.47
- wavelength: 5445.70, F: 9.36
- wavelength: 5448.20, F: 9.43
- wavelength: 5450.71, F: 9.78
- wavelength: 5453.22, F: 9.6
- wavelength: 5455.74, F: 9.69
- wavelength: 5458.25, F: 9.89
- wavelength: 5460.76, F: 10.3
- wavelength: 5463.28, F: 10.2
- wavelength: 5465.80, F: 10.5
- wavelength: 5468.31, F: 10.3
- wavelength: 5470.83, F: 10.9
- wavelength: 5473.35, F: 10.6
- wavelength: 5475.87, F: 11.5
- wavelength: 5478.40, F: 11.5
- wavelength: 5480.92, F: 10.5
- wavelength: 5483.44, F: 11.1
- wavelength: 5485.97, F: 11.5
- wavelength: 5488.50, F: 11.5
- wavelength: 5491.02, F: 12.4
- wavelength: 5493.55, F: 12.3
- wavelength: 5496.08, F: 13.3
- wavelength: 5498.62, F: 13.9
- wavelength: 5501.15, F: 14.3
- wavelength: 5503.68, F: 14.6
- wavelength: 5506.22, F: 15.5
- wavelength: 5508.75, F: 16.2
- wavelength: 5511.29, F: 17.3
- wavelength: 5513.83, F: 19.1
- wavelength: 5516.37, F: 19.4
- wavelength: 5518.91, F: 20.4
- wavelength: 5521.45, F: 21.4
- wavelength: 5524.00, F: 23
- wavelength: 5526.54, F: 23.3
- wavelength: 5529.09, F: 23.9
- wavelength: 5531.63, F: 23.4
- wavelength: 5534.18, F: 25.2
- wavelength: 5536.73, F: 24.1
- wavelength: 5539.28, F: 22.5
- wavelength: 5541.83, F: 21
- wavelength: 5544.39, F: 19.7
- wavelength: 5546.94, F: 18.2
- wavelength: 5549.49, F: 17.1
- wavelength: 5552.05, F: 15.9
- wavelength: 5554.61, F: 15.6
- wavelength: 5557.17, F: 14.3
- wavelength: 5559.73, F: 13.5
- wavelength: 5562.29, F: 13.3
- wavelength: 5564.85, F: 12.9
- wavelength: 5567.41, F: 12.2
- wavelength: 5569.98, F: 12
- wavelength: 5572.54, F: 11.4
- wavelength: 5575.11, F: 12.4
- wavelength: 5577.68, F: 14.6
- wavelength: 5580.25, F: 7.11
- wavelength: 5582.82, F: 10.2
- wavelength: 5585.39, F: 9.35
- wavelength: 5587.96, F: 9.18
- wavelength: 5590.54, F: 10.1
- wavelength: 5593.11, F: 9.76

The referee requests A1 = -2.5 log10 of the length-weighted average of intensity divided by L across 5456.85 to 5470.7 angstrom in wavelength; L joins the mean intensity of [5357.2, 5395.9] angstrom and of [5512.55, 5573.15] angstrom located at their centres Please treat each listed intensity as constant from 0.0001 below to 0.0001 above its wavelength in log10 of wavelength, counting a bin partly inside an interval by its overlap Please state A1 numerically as 0.29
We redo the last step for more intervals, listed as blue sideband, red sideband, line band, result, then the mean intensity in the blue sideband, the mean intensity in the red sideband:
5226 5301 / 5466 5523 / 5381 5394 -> 0.368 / 7.53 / 14.1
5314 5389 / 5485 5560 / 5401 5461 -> 0.387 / 7.92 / 17.9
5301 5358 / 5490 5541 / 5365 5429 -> 0.416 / 7.98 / 18.8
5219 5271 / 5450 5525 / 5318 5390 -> 0.264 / 7.42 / 13.4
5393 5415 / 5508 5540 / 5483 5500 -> 0.406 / 8.21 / 21.5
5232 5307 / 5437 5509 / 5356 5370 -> 0.165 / 7.56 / 11.3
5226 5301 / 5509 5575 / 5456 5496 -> 0.384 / 7.53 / 18.3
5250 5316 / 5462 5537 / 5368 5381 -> 0.357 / 7.64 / 15.7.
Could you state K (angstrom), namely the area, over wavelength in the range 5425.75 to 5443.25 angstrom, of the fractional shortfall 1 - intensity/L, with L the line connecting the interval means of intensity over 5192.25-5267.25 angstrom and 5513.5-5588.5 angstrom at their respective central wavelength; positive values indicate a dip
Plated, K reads 6.1 angstrom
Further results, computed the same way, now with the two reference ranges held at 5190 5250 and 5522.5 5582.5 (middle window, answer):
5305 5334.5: 7.0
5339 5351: 3.4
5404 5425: 7.9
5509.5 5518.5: -1.5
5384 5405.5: 7.6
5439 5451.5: 4.1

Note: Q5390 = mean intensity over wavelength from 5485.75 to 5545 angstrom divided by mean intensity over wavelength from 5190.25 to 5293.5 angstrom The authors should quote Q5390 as 2.47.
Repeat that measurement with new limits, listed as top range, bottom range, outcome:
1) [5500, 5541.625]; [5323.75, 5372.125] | 2.54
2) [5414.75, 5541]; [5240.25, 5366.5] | 1.73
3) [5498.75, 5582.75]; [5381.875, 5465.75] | 1.98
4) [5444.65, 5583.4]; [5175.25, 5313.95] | 1.95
